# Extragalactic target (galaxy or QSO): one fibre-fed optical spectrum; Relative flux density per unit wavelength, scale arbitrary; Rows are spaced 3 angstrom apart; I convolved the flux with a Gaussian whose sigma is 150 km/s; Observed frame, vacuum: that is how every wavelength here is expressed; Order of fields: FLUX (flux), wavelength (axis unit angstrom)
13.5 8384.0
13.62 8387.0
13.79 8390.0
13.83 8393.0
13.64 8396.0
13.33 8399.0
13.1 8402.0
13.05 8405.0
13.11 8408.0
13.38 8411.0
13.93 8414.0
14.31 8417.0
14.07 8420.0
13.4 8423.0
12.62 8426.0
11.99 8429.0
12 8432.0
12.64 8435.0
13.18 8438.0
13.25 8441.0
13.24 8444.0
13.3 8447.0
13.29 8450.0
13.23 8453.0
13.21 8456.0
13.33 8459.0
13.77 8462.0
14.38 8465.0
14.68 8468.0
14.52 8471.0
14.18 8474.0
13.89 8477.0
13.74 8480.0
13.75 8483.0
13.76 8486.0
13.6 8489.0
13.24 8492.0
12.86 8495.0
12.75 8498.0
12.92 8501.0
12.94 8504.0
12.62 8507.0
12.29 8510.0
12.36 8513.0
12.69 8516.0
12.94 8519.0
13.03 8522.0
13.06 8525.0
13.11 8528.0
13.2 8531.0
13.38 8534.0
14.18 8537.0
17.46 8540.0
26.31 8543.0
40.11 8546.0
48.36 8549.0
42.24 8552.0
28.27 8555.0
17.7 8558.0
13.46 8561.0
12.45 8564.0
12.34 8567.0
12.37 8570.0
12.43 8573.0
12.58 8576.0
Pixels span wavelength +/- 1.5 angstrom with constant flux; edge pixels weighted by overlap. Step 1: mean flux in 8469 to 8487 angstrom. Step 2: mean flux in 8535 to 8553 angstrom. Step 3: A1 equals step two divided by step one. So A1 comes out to 2.19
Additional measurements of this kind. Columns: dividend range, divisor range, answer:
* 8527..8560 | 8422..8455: 1.93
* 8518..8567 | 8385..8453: 1.58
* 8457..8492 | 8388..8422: 1.02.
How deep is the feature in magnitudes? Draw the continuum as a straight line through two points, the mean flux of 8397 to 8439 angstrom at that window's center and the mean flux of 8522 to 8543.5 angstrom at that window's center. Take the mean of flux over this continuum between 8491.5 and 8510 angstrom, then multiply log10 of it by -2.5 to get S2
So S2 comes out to 0.14 mag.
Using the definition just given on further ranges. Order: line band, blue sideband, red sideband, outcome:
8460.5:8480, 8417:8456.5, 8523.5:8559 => 0.17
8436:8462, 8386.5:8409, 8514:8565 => 0.21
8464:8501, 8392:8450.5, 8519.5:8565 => 0.26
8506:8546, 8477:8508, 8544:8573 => 0.25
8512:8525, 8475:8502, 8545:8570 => 0.41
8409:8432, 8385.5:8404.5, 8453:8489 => 0.03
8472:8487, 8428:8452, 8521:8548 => 0.11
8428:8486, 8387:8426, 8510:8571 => 0.17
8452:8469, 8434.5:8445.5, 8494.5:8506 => -0.06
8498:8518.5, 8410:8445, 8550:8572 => 0.35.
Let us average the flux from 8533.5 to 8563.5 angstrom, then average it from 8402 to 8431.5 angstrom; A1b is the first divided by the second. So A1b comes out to 1.97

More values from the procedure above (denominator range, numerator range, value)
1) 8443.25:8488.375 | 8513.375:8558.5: 1.57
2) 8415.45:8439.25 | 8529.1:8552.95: 2.02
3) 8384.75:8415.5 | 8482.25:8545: 1.05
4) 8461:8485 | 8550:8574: 1.39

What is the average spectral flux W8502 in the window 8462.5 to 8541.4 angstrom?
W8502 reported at 13.5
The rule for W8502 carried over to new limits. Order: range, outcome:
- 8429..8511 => 13.3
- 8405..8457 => 13.2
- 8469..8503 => 13.6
